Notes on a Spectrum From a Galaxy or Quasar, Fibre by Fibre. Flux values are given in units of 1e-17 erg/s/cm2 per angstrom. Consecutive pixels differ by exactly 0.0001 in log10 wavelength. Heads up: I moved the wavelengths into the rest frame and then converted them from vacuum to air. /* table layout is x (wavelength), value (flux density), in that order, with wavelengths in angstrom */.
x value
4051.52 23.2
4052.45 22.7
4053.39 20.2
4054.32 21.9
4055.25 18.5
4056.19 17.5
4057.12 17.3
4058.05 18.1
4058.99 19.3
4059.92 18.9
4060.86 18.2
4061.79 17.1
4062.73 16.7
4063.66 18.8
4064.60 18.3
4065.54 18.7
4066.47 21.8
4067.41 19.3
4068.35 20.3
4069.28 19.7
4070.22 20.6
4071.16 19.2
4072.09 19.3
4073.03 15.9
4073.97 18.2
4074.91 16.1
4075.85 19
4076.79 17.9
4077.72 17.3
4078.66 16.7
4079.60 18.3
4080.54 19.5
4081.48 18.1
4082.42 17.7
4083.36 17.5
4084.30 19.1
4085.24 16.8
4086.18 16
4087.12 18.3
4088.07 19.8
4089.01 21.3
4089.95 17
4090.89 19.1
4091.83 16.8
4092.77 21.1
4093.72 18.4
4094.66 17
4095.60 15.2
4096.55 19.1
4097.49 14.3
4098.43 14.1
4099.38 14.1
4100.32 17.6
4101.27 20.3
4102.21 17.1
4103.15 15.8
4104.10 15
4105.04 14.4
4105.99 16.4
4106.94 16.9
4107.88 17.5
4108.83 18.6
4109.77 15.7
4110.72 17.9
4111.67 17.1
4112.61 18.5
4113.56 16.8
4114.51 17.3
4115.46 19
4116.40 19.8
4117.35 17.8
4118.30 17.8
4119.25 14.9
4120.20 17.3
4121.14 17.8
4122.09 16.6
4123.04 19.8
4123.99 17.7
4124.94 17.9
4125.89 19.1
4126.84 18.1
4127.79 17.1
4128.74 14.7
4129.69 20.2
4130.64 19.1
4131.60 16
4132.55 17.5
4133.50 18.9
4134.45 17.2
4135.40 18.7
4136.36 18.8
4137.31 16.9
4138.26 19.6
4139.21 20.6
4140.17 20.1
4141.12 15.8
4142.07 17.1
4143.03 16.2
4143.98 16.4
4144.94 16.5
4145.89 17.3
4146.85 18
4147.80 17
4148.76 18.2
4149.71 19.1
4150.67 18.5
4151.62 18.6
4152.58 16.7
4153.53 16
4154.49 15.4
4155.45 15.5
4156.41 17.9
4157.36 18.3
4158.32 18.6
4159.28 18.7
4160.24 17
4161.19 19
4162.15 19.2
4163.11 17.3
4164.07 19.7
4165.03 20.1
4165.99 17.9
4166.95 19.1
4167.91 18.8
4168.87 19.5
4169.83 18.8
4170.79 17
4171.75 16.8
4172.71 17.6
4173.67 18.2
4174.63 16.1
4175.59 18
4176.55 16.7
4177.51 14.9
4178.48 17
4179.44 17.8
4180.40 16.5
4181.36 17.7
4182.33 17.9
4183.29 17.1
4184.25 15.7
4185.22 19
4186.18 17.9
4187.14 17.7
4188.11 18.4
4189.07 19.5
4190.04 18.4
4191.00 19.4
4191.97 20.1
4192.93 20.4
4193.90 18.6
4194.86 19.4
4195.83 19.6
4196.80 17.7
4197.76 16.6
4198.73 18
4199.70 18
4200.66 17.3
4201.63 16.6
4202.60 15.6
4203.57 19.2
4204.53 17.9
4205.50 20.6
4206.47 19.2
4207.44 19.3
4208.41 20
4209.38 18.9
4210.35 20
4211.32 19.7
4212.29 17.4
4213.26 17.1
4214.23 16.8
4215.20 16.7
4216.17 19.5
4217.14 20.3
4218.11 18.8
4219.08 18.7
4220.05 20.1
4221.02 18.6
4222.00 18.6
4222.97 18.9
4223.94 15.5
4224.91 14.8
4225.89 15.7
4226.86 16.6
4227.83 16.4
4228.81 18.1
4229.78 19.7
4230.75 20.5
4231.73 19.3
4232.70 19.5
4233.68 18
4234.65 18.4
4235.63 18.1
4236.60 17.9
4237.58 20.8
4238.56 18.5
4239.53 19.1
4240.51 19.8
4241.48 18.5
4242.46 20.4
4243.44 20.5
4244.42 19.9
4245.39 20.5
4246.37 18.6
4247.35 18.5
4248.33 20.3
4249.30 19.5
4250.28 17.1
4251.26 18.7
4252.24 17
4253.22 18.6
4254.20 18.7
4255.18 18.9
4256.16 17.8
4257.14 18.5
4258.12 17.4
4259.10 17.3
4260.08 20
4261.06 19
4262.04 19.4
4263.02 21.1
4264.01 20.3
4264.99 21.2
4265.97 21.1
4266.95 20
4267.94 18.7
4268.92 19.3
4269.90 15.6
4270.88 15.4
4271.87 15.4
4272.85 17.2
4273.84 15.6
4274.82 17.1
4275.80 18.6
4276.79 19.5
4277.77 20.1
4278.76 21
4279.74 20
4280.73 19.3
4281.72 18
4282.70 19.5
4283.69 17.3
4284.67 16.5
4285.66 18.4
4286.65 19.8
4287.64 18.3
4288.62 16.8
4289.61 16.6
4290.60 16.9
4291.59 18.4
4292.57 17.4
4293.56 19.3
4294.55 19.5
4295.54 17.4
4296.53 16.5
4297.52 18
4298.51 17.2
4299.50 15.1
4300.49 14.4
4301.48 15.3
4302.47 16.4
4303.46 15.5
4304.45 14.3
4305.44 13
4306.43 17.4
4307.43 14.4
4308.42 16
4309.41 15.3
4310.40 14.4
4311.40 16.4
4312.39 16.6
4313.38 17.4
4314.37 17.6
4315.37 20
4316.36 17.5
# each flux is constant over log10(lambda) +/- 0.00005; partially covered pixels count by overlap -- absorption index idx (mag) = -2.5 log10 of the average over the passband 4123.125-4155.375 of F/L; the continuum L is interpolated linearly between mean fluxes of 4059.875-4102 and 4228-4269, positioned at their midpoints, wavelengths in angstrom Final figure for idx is 0.04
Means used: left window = 18.1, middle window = 17.7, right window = 19.1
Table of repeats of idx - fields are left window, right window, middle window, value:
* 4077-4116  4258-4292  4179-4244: -0.02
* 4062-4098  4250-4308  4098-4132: 0.06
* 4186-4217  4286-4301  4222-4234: 0.03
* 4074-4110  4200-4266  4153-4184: 0.03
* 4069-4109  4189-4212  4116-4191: 0.03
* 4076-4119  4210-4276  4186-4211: -0.03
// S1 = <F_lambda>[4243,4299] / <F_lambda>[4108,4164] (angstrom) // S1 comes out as 1.0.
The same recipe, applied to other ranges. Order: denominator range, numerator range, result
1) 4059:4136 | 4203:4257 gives 1.05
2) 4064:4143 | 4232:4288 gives 1.05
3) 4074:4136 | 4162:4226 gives 1.03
